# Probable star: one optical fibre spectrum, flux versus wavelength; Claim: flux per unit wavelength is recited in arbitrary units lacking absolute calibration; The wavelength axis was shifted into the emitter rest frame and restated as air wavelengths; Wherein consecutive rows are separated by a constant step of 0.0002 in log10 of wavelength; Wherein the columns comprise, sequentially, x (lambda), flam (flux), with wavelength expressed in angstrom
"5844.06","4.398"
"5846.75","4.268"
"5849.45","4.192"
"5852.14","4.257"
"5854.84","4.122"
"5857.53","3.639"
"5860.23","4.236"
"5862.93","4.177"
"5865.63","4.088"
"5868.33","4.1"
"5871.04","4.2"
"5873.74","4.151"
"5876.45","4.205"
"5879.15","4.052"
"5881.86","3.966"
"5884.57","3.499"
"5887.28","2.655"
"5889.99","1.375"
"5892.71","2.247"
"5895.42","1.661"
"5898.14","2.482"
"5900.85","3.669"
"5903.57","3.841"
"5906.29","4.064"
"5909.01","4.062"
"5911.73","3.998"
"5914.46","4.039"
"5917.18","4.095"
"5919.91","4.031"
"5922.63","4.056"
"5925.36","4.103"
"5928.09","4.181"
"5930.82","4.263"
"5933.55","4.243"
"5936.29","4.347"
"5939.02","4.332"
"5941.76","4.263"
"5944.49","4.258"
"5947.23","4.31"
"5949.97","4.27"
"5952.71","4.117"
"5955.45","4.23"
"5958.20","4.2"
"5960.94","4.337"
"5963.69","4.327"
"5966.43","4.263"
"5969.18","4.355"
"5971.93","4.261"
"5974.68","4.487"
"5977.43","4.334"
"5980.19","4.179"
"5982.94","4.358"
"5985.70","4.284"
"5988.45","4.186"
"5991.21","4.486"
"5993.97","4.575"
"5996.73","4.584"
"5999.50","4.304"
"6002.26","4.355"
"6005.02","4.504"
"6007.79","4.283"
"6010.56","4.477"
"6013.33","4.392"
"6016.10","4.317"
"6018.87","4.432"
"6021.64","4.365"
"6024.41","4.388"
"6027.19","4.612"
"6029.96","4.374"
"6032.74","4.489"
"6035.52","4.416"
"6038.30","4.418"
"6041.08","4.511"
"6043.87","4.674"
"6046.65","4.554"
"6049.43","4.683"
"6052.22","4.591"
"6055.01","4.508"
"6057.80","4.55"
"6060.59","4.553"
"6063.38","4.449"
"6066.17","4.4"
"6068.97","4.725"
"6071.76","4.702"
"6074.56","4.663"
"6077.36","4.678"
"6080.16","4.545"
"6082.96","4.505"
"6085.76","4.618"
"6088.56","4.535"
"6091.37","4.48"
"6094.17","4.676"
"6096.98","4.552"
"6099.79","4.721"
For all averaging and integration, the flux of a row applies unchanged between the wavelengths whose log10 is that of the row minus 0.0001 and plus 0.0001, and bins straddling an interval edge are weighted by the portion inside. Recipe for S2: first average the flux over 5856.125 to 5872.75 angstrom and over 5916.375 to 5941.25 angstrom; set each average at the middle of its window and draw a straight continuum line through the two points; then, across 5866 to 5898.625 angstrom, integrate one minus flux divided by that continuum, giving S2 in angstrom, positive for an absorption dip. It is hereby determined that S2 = 6.7 angstrom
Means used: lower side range 4.08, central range 3.26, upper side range 4.19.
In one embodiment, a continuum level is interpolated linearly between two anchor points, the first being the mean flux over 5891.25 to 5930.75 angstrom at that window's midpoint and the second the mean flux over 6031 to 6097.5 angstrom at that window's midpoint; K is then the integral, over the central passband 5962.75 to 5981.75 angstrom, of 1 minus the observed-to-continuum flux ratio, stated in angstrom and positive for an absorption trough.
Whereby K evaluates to -1.5 angstrom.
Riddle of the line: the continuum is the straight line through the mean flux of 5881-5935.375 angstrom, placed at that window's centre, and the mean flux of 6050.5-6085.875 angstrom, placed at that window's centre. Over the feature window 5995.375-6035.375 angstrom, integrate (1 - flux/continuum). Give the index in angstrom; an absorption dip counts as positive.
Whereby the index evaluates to -1.8 angstrom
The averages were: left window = 3.53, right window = 4.57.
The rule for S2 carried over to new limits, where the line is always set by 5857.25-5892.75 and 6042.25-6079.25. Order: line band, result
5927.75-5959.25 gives -2.0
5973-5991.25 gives -0.5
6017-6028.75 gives -0.1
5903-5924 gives -1.0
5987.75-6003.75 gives -0.6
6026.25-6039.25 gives 0.0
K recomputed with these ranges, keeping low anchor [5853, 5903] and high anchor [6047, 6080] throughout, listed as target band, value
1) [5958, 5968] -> -0.8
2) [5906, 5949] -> -4.4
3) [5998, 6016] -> -0.5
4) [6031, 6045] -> -0.2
